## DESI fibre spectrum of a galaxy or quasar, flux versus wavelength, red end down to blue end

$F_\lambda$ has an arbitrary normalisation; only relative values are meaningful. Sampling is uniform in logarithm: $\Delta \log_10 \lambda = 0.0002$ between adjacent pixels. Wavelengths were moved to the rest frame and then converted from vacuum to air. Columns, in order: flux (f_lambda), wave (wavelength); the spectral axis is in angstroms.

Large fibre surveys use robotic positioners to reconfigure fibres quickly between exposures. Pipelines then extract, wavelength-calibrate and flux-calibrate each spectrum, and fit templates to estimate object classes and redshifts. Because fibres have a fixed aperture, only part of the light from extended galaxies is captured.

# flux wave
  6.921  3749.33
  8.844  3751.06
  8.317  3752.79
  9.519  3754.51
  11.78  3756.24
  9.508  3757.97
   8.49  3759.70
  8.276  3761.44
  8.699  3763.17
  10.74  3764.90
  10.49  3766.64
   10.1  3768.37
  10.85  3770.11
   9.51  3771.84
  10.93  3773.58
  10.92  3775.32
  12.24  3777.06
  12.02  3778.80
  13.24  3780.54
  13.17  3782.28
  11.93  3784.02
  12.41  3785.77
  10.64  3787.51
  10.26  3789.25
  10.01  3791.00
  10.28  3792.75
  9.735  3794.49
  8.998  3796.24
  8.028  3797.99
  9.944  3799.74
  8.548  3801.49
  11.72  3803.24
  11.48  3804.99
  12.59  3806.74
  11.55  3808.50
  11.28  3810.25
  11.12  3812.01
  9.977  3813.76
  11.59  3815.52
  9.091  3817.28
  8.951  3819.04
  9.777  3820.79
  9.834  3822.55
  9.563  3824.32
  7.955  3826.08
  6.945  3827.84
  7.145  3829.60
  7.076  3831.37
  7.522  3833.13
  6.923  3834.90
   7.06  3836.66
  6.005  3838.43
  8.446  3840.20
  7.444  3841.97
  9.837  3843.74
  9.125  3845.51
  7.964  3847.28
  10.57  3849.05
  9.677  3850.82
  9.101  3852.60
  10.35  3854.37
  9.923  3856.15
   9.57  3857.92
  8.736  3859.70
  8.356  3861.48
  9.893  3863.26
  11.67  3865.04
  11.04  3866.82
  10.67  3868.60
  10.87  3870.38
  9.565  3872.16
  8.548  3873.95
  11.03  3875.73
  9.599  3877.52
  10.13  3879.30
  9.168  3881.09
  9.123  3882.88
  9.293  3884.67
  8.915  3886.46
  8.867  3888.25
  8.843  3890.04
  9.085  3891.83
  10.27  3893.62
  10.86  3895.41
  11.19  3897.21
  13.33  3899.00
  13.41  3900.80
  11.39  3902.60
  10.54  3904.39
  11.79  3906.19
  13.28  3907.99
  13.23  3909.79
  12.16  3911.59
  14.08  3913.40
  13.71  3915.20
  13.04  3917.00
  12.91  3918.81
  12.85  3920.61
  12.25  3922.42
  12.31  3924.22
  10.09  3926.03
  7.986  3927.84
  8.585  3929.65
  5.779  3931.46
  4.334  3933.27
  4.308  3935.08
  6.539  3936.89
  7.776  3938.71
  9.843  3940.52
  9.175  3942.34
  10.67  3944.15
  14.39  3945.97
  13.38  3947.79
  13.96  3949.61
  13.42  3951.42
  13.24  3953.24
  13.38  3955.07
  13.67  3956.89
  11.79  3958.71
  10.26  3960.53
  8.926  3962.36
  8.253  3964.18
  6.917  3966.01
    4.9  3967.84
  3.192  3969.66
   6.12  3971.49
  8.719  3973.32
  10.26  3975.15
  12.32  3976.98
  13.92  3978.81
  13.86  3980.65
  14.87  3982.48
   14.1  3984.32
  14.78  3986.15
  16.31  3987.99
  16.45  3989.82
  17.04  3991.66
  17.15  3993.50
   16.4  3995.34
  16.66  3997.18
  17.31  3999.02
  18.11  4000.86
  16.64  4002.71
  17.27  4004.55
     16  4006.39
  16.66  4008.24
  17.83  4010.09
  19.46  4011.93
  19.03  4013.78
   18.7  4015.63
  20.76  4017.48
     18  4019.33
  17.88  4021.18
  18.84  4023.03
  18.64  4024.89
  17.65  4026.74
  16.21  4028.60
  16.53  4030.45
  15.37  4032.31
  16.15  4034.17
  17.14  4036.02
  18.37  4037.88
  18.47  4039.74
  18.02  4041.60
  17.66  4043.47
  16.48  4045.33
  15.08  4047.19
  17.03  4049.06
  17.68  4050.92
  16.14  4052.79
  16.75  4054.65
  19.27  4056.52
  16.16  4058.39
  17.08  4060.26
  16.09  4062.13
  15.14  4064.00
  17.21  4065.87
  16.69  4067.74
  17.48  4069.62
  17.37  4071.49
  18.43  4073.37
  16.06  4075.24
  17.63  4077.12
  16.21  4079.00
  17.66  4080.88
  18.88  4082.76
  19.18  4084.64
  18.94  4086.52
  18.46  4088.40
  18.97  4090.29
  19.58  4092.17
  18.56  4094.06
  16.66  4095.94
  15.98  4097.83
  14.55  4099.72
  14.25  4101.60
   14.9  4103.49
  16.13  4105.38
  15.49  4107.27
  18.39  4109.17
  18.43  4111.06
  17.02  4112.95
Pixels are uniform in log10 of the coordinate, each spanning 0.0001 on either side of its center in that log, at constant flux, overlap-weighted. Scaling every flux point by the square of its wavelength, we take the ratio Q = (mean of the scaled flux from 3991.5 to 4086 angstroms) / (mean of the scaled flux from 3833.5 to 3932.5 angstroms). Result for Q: 1.8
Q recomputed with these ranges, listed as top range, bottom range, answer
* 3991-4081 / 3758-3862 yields 1.99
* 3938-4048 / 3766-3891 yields 1.62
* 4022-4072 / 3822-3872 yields 2.12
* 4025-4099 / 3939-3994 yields 1.54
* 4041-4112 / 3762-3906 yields 1.95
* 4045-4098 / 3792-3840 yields 2.14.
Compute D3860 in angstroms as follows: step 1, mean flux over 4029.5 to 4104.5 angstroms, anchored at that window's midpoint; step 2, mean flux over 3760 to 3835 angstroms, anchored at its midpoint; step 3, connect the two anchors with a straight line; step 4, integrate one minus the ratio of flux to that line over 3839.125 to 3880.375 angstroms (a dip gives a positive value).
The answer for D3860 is 7.36 angstroms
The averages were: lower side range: 10.1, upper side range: 17.1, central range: 9.64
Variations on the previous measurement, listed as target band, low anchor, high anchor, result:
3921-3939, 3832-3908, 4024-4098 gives 5.83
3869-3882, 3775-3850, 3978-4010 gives 2.28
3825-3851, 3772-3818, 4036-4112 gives 8.61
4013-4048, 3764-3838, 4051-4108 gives -3.98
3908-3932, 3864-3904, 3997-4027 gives 1.52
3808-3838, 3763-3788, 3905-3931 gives 6.62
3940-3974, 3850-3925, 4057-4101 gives 7.48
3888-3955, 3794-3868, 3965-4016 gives 6.44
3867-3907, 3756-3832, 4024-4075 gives 7.55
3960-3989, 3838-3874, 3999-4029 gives 9.92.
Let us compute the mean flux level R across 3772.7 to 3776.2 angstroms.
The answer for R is 10.9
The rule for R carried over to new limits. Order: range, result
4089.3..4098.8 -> 17.9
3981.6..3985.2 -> 14.5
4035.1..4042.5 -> 18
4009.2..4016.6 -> 18.8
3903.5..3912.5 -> 12.2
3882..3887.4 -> 9.11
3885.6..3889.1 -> 8.89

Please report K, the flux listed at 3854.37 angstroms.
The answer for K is 10.35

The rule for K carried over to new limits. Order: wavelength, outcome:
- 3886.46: 8.915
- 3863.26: 9.893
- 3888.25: 8.867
